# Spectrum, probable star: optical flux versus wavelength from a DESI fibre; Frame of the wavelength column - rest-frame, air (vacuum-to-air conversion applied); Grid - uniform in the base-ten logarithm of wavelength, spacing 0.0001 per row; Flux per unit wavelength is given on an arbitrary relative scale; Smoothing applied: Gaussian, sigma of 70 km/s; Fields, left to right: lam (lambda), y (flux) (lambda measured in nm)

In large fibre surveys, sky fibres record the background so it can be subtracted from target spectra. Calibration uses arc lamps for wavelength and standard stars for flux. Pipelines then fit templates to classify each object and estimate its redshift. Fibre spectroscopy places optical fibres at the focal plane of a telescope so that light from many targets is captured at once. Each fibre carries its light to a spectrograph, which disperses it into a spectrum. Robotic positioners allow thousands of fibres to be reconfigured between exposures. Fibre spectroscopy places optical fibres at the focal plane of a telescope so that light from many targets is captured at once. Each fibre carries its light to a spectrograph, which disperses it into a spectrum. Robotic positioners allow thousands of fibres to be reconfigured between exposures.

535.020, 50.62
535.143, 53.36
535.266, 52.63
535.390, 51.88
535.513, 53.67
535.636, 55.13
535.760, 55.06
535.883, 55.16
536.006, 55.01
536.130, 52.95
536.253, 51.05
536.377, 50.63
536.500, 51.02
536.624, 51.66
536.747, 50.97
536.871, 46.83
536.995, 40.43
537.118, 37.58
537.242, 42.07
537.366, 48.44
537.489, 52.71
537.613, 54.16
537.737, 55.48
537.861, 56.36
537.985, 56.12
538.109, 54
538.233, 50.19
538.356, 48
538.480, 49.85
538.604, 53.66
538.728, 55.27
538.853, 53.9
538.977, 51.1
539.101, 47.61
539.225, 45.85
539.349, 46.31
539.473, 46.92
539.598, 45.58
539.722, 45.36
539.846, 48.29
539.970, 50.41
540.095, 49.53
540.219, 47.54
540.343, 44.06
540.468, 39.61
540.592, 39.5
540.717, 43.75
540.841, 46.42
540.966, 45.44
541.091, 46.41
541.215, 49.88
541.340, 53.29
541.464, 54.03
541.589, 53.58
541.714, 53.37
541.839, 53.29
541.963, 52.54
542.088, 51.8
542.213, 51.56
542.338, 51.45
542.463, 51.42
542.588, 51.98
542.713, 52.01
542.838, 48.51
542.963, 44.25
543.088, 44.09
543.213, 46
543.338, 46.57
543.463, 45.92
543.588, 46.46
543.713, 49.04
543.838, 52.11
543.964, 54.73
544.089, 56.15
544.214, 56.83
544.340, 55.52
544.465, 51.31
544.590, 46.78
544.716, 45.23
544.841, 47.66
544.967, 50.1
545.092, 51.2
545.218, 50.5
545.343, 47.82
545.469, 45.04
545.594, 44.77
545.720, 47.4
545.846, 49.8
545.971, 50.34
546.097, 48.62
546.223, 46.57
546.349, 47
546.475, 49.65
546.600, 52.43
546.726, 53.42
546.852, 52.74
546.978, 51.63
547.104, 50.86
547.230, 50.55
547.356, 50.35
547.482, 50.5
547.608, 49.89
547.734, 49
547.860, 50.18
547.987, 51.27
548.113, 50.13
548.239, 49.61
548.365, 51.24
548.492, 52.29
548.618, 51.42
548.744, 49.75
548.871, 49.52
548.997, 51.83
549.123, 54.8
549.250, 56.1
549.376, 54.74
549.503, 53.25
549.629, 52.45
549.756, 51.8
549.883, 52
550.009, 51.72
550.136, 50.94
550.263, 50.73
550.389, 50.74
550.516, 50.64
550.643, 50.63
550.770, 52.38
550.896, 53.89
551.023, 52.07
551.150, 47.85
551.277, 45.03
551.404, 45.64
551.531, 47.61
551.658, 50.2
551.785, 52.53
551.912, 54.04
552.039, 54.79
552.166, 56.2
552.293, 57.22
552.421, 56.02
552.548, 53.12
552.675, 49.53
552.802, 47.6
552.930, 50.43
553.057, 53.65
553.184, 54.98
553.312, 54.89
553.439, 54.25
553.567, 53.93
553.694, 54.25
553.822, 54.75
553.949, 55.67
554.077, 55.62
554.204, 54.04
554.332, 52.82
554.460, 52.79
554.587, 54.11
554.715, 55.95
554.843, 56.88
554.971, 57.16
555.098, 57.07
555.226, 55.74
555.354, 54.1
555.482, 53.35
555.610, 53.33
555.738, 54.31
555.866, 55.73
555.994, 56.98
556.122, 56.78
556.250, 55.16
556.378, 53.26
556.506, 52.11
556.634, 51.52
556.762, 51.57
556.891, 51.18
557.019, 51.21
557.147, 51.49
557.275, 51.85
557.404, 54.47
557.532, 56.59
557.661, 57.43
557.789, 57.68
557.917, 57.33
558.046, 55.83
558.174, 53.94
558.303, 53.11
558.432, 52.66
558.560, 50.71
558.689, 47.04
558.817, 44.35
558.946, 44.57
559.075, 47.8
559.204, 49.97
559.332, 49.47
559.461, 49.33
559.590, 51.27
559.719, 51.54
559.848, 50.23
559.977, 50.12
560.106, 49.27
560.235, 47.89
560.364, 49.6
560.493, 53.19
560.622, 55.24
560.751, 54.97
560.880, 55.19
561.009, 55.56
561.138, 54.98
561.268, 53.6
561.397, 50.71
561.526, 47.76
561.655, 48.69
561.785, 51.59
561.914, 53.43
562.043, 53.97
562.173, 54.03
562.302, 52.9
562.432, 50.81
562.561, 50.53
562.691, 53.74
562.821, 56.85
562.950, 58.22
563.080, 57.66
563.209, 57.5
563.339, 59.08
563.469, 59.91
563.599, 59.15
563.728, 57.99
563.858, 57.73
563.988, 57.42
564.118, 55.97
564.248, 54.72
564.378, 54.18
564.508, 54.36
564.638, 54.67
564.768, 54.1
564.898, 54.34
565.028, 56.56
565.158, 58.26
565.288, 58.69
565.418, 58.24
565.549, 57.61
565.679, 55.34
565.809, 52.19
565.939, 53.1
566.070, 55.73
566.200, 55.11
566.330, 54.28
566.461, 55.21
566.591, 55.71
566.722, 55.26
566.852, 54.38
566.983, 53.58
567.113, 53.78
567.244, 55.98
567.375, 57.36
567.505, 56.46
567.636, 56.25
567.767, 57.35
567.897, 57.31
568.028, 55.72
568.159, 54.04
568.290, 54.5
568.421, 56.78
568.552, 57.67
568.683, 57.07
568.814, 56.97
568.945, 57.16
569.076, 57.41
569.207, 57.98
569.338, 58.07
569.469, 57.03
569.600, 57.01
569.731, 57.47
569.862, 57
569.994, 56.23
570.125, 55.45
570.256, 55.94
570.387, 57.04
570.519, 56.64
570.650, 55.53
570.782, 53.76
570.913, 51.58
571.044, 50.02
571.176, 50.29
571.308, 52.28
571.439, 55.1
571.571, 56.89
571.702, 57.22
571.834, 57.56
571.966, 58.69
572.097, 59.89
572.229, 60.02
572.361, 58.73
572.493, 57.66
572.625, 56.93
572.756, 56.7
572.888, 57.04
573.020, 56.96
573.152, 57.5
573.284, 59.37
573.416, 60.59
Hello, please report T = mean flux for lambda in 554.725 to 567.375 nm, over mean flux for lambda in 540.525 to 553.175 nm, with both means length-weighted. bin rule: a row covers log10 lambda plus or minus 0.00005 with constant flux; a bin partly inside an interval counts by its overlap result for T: 1.07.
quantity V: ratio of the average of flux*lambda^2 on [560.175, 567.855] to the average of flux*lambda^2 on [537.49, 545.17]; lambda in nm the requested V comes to 1.20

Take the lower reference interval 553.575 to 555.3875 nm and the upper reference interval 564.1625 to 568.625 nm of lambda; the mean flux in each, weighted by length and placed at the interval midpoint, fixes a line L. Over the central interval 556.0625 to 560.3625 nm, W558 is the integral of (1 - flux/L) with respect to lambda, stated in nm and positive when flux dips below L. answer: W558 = 0.27 nm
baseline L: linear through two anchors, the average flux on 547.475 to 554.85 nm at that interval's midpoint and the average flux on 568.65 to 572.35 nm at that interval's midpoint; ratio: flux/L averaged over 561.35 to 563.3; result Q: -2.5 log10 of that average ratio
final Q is 0.02 mag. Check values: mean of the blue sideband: 52.2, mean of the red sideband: 56.2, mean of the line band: 53.3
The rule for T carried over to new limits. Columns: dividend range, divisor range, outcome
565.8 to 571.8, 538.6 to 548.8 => 1.12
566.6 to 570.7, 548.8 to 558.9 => 1.06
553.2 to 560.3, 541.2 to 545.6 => 1.05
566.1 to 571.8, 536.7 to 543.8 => 1.14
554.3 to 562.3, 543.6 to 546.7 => 1.06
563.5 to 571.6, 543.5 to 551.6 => 1.10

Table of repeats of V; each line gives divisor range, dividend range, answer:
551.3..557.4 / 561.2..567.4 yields 1.07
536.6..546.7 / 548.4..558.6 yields 1.13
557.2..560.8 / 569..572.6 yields 1.14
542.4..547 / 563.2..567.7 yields 1.22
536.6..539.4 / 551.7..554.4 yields 1.14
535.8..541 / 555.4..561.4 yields 1.15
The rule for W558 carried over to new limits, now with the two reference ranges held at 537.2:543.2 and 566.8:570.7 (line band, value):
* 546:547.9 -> 0.03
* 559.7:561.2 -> 0.06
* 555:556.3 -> -0.05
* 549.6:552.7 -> 0.03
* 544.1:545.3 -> 0.00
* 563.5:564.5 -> -0.03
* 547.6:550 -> 0.00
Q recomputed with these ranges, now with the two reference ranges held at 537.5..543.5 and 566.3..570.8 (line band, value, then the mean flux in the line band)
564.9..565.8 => -0.029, 56.9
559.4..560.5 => 0.084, 50.1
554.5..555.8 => -0.044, 55.2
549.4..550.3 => -0.005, 52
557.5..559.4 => 0.040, 51.8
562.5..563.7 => -0.041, 57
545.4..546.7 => 0.054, 48.3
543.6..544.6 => -0.053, 52.8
